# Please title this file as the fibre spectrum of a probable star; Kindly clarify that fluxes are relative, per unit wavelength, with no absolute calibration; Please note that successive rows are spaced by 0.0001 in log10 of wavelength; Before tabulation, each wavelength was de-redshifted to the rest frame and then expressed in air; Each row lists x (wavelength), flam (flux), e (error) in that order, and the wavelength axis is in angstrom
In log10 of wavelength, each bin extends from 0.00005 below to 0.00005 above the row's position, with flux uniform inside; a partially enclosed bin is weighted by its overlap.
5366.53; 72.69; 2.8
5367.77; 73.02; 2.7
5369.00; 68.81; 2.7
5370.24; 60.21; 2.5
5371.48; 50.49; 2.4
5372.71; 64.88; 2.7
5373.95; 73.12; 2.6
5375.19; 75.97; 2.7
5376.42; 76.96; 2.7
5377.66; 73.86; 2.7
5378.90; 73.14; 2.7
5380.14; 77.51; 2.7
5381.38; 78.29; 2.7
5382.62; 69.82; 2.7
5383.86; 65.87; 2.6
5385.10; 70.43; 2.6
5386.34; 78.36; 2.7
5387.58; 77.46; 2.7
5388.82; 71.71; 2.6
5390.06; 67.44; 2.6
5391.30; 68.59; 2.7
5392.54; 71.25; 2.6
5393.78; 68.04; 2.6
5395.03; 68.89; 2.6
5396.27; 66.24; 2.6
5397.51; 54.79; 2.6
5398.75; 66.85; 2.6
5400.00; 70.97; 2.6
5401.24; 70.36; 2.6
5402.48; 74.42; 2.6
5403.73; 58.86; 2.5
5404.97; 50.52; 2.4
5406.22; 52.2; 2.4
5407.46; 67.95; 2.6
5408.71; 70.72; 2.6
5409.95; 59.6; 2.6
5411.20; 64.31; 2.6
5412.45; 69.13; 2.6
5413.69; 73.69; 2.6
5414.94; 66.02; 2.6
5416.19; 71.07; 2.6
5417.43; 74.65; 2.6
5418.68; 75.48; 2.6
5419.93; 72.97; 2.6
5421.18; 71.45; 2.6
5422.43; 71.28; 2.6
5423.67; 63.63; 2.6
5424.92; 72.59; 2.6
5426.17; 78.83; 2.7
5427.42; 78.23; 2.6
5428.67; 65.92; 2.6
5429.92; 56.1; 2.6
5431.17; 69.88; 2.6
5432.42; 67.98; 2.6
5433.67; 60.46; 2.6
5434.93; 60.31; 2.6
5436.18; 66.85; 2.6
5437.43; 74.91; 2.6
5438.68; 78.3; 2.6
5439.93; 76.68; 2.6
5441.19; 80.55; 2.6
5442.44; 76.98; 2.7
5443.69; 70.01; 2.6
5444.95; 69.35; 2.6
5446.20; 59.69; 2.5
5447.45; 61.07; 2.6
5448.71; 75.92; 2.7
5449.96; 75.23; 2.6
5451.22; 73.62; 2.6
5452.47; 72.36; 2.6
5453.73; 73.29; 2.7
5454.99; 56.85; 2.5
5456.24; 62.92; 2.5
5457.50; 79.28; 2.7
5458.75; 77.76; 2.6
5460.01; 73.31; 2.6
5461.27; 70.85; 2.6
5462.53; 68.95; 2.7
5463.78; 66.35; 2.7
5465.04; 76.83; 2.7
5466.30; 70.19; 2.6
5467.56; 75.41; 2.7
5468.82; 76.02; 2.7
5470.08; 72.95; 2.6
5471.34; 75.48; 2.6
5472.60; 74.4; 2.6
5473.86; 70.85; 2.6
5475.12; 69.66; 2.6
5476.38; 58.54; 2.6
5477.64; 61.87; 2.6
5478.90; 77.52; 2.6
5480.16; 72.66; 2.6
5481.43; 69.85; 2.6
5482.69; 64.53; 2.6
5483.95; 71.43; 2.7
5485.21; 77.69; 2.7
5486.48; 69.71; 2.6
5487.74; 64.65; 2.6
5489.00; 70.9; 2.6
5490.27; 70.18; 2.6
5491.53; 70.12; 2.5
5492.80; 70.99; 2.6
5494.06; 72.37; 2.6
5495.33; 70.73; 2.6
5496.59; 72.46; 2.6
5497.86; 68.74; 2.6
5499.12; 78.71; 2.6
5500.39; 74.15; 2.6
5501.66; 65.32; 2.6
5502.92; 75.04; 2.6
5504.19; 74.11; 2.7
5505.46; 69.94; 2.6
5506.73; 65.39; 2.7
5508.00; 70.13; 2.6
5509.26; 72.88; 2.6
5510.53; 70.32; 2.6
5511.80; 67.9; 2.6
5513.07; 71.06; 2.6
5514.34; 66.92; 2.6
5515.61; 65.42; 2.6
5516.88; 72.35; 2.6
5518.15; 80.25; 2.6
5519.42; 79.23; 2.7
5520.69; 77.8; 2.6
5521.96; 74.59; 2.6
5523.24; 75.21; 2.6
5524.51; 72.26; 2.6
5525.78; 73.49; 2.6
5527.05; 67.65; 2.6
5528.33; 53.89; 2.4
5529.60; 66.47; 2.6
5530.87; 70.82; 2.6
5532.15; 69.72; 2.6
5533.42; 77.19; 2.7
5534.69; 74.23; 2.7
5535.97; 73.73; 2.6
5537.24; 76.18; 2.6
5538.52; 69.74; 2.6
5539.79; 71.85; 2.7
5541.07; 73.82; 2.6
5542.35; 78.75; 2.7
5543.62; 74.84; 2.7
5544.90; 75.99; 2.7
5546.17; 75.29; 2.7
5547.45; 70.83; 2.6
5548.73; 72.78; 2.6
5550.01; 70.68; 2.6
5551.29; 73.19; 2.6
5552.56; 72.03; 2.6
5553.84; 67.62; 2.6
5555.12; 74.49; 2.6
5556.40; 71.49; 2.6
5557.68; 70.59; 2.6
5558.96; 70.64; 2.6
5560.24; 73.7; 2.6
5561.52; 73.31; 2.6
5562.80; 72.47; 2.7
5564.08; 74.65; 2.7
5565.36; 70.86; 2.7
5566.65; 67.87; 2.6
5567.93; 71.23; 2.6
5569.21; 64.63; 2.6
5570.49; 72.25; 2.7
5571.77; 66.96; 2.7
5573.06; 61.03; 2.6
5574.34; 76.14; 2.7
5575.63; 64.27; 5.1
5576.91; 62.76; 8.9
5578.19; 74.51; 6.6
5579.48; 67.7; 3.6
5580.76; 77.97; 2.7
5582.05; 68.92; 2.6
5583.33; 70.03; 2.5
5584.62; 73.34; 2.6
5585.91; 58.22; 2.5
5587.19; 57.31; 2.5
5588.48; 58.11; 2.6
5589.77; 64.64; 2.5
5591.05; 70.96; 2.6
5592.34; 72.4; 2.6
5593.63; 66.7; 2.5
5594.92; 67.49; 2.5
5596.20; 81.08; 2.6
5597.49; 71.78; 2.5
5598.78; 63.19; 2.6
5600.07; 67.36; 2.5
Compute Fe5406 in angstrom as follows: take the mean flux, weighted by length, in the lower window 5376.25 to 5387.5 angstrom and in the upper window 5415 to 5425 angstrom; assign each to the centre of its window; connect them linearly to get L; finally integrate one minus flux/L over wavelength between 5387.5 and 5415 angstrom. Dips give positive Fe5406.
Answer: 2.4 angstrom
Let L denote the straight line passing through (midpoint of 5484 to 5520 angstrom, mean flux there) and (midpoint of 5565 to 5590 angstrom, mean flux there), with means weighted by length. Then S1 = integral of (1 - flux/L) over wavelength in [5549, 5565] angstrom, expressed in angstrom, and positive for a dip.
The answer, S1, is -0.84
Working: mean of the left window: 71.3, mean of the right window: 67.4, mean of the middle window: 72.1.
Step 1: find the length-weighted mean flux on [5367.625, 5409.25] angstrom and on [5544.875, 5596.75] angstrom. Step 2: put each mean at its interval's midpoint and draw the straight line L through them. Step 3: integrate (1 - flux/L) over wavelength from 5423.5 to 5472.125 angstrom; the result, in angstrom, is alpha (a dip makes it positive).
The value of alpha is -1.43 angstrom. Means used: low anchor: 68.4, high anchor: 69.8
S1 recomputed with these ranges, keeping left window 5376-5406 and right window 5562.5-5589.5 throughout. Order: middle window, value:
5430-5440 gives 0.1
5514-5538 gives -1.3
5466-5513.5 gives -1.6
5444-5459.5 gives -0.2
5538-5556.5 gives -1.3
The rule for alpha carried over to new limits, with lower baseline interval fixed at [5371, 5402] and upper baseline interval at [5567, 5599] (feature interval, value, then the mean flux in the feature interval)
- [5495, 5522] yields -1.16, 71.9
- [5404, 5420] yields 0.80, 66.4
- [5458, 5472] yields -0.76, 73.2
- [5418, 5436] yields 0.23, 68.9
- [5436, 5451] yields -0.58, 72.3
